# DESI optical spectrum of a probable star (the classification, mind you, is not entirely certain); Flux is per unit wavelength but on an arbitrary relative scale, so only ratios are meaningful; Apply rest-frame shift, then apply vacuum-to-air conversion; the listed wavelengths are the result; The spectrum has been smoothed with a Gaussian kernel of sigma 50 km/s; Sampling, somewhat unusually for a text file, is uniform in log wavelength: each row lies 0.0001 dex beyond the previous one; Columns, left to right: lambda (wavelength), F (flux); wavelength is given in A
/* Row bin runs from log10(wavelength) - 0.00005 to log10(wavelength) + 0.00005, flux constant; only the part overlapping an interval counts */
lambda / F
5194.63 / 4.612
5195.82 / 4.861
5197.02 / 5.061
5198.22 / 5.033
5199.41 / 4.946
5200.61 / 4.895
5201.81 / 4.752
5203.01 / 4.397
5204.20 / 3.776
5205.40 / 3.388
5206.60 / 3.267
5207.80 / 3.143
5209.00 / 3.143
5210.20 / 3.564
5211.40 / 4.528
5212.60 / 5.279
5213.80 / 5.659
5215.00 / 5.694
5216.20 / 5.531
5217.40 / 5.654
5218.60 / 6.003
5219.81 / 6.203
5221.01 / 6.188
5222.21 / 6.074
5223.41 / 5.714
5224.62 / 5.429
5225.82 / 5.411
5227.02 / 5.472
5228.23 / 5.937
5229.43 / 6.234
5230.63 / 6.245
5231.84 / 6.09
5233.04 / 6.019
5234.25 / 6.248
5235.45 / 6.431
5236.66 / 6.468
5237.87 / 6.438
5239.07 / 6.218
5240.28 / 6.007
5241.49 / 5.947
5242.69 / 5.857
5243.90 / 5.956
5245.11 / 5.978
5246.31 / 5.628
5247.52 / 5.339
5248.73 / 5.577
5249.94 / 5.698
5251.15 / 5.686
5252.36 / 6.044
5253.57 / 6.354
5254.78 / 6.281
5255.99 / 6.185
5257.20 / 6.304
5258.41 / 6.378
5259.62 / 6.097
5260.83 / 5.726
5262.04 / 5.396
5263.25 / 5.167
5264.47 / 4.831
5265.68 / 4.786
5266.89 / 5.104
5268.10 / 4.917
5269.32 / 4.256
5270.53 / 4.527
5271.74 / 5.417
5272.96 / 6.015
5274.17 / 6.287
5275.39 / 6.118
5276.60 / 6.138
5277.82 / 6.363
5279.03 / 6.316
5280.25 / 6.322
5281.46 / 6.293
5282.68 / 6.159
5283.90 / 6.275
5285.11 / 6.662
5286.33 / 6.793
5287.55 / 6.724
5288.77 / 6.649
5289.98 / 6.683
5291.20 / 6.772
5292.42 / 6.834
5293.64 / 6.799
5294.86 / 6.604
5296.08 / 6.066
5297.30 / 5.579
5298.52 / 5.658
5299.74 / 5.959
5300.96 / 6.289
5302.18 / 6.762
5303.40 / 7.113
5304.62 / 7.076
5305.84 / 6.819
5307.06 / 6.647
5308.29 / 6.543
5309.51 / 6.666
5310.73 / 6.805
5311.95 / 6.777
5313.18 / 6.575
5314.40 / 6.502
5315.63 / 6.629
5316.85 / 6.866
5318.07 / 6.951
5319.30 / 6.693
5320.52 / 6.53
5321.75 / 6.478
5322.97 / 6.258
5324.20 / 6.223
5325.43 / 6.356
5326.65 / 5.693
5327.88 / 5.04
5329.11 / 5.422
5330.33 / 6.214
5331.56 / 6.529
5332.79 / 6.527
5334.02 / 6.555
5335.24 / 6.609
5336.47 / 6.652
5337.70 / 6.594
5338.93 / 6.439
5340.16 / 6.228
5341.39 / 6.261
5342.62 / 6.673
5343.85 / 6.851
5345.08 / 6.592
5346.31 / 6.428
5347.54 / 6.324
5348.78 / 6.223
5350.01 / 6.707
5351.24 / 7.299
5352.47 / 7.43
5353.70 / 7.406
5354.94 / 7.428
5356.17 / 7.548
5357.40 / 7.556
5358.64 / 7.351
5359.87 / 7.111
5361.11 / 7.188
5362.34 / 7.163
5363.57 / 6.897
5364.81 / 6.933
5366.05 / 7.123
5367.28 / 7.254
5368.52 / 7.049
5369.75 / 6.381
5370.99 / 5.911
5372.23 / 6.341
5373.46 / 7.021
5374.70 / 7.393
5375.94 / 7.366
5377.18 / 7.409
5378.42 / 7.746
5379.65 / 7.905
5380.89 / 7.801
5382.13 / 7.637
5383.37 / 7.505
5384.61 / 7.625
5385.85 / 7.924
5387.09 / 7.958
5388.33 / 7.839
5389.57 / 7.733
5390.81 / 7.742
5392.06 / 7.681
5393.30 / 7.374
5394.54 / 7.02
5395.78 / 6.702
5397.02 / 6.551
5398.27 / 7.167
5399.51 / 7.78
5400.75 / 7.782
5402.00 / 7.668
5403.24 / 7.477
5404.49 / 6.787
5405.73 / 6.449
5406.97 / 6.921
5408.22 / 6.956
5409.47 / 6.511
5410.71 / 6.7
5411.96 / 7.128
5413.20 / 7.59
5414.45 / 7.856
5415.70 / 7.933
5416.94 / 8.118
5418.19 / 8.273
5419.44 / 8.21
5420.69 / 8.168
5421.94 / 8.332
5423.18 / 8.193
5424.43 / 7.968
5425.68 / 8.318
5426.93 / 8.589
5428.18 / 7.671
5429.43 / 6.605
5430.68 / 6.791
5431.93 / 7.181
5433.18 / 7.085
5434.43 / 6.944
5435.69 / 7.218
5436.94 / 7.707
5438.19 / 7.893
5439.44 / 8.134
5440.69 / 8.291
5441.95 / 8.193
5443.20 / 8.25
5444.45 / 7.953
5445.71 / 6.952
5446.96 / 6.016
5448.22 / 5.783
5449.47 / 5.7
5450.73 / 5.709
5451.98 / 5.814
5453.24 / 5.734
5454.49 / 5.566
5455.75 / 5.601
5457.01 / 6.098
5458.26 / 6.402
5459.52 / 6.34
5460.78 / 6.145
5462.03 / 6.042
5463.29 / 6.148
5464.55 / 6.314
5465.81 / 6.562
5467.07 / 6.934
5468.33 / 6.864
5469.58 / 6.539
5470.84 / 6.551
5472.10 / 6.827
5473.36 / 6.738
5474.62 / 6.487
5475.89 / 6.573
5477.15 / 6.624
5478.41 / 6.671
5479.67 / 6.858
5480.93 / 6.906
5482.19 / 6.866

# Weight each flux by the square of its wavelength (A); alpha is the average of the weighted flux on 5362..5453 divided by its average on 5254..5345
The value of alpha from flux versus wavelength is 1.22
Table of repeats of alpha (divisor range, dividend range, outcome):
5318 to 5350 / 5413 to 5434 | 1.27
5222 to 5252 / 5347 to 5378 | 1.25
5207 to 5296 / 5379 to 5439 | 1.37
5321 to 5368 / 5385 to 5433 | 1.15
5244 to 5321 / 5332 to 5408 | 1.19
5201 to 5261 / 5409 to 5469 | 1.38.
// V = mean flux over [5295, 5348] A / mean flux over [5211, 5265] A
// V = 1.10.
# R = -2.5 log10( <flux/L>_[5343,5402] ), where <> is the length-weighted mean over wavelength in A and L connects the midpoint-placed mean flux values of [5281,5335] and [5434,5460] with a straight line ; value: -0.096 mag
